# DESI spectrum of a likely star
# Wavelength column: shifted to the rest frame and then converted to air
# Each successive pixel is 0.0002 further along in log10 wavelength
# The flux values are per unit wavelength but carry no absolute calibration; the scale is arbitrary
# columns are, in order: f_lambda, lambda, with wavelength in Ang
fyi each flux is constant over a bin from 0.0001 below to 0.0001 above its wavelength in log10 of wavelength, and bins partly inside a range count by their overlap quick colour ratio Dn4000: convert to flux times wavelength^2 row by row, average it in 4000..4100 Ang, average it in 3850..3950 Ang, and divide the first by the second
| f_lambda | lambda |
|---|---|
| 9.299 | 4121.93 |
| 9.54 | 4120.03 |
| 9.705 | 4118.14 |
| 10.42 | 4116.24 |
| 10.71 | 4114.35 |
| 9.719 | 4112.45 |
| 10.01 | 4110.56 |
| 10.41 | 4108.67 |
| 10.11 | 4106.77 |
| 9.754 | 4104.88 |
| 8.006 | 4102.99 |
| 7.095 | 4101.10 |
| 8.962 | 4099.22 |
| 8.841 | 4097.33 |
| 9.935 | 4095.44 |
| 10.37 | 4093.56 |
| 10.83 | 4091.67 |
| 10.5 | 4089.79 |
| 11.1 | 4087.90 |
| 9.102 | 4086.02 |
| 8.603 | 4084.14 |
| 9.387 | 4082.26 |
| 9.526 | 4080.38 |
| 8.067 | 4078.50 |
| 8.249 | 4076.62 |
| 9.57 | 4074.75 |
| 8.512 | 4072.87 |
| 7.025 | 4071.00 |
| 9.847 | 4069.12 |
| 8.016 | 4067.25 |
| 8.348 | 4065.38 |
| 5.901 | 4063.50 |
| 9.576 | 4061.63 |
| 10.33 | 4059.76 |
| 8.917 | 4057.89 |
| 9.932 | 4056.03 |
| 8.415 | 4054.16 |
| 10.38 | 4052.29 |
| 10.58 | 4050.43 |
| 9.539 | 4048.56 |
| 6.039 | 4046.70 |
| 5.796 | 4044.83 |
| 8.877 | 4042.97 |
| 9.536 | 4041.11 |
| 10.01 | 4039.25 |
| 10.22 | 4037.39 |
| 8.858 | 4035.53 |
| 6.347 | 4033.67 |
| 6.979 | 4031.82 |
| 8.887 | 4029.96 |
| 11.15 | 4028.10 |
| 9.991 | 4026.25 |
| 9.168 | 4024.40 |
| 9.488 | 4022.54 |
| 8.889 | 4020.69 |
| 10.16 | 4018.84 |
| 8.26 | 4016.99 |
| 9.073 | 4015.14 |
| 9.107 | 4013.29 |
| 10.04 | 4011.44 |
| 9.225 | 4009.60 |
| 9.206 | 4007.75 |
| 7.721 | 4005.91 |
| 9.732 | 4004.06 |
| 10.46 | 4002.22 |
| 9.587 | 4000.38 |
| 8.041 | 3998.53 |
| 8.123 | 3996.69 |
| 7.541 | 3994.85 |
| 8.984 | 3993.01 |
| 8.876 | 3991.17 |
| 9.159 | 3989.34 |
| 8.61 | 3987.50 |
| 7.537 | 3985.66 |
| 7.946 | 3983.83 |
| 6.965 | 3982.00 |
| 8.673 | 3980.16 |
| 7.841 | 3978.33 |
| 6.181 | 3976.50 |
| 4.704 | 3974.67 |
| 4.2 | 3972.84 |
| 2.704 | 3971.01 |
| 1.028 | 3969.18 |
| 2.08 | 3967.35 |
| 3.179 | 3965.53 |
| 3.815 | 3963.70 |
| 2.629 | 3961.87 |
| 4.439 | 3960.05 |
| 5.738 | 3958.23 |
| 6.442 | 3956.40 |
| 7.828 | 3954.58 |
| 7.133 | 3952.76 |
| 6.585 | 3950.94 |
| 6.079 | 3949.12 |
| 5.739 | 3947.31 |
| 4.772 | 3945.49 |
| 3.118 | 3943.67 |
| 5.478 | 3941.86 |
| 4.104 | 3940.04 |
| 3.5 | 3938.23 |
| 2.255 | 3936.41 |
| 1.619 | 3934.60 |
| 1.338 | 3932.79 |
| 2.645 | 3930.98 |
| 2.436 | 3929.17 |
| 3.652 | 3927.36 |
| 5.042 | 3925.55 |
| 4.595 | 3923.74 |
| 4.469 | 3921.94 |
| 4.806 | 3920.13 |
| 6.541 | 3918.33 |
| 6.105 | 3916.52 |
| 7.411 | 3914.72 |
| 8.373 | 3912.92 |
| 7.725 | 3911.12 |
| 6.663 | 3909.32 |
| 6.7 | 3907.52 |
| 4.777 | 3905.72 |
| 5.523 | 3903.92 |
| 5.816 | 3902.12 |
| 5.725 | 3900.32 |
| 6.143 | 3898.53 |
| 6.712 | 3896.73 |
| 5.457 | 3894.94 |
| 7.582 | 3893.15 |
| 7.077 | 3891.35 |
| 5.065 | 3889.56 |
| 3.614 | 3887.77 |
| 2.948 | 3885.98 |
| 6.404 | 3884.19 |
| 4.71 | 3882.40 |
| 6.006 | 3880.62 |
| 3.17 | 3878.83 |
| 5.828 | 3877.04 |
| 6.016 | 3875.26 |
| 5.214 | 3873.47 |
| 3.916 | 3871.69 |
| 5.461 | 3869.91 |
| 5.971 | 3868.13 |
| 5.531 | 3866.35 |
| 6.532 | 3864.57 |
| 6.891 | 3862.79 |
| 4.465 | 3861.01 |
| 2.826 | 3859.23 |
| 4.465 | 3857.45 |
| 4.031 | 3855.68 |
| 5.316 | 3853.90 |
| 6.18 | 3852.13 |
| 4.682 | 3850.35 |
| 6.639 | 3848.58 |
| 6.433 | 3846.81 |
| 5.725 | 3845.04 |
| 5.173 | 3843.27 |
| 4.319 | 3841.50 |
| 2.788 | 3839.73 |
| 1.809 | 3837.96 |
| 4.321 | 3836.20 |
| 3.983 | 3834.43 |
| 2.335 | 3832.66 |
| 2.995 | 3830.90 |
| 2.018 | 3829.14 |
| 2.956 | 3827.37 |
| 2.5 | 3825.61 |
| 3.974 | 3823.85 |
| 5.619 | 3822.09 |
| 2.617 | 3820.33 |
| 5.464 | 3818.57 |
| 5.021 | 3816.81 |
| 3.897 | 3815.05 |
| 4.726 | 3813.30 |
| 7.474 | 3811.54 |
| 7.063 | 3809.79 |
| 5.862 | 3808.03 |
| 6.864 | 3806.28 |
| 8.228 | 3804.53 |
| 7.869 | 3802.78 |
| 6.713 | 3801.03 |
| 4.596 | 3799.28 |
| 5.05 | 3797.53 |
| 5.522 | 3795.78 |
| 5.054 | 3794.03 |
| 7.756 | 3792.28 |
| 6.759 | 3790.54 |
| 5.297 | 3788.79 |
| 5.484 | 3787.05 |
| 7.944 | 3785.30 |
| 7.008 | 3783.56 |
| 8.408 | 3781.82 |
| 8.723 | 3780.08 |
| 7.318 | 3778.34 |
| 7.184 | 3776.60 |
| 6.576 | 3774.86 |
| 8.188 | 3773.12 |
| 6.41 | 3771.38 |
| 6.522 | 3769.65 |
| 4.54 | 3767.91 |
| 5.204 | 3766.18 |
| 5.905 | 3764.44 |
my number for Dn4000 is 1.9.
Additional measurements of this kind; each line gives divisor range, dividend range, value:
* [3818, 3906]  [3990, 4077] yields 2.00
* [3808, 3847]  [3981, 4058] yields 2.31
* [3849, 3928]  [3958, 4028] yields 1.42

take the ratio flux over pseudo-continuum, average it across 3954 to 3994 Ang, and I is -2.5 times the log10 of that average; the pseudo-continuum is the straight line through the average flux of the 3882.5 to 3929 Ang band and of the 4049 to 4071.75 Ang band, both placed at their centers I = 0.22 mag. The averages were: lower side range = 5.72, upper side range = 8.96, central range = 5.88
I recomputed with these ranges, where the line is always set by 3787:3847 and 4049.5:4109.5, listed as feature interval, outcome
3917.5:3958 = 0.45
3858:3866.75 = 0.10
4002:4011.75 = -0.16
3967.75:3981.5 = 0.45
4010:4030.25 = -0.15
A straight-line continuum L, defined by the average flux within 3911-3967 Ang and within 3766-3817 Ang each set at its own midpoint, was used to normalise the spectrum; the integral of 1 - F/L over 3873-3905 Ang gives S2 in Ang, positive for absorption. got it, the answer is -1.0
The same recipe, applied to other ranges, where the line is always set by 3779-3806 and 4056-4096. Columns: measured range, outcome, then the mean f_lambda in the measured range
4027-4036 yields 0.3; 8.45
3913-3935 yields 9.5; 4.43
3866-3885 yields 5.5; 5.28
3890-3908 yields 3.6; 6.11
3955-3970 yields 8.0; 3.82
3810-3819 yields 1.9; 5.44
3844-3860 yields 4.5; 5.16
